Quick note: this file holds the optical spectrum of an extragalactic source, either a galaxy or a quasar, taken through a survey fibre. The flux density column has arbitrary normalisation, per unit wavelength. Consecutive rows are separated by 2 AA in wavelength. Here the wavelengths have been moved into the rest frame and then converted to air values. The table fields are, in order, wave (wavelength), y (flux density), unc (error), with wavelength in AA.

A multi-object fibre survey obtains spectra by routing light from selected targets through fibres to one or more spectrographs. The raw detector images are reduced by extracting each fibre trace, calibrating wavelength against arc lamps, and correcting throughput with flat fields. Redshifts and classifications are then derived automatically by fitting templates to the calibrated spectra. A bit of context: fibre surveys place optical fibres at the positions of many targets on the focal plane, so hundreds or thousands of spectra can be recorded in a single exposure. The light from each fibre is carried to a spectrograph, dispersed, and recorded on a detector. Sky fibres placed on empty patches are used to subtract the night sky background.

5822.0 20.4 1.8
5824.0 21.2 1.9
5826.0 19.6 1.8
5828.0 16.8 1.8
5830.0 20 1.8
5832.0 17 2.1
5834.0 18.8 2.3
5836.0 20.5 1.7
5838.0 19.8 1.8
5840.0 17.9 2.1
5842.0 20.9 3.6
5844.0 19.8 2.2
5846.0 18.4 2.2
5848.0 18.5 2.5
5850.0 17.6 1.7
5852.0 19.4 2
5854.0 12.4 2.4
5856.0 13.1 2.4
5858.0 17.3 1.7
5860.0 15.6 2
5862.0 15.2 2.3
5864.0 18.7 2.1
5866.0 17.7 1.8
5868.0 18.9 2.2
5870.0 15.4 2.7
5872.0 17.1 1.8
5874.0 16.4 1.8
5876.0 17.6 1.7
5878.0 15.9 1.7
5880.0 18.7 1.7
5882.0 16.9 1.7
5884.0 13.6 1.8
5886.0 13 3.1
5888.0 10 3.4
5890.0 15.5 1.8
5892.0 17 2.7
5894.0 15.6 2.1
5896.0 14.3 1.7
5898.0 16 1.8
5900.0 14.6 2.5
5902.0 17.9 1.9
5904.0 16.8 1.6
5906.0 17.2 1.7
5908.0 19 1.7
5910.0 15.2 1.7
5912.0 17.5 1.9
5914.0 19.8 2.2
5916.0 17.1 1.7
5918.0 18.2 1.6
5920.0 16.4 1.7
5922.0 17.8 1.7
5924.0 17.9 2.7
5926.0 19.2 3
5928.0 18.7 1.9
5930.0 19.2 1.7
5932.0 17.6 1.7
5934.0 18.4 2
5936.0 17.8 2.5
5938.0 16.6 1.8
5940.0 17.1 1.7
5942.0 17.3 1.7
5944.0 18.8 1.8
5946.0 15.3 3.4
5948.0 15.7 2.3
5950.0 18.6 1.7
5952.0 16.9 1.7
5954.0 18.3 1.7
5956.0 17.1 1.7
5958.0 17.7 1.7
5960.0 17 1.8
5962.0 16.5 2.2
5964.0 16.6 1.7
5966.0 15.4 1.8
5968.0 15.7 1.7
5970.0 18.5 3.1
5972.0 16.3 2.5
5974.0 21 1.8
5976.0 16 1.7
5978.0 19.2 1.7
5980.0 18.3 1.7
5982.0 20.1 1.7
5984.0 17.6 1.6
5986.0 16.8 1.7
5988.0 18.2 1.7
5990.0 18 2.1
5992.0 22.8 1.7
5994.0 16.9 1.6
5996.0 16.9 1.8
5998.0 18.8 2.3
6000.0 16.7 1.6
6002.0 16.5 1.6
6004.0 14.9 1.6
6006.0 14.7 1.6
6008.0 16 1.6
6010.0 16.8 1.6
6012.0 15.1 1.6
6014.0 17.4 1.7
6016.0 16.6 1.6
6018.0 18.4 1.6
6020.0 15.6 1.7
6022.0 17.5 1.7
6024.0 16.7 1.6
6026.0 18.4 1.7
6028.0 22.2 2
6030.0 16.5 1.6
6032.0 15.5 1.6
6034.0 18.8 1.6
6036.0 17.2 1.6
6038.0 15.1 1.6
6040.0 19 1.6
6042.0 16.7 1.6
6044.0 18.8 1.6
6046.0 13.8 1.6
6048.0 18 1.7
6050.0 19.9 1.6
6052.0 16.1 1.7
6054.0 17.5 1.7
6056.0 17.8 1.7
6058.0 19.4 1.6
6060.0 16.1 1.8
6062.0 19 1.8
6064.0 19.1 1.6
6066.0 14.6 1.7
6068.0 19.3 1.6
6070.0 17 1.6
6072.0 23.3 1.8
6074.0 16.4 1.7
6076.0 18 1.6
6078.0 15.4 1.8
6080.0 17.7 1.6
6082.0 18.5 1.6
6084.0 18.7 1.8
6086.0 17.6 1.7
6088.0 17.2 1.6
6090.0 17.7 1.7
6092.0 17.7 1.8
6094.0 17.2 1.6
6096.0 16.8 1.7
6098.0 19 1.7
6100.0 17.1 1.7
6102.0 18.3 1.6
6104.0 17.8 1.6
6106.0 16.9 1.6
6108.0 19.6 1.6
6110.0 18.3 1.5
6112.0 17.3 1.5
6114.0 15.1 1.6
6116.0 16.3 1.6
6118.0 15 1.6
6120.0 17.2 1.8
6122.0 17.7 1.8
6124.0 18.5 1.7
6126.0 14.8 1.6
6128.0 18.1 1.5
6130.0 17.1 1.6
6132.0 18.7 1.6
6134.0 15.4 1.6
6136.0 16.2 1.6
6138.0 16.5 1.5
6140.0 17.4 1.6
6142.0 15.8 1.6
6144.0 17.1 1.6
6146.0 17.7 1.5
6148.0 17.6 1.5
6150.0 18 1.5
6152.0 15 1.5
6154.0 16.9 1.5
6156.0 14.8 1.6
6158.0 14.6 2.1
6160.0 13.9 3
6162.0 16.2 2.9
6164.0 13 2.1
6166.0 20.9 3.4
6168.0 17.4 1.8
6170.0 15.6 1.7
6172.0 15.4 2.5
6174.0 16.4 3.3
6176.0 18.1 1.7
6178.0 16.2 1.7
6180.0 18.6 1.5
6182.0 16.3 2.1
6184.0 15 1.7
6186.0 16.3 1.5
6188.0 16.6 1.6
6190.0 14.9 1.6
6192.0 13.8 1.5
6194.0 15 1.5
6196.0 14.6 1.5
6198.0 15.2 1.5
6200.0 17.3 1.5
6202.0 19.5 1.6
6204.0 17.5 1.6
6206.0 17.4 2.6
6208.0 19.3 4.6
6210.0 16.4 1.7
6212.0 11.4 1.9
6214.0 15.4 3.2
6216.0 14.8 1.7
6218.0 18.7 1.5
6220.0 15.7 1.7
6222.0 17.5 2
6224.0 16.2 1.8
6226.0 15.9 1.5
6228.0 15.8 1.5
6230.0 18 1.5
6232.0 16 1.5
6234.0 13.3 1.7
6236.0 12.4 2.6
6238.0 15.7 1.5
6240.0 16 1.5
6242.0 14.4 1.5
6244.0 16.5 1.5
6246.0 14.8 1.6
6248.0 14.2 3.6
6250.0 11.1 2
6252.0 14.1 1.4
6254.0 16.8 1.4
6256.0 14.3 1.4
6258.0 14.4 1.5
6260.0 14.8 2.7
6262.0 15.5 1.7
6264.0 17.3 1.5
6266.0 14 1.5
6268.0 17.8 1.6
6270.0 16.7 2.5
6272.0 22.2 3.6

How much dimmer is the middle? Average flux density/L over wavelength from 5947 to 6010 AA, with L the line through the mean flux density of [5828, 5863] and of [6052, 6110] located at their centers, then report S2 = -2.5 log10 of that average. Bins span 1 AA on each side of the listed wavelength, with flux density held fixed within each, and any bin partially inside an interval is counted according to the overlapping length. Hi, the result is 0.03 mag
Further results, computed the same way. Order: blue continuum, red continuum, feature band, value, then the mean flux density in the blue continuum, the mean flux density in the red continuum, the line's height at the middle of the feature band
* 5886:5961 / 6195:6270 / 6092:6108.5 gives -0.097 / 17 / 15.7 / 16.3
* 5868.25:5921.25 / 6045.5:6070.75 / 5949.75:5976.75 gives -0.025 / 16.3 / 17.6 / 16.8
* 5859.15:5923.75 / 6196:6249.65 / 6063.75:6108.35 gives -0.108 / 16.5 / 15.9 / 16.1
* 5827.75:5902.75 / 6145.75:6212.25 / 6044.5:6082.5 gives -0.079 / 16.8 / 16.3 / 16.5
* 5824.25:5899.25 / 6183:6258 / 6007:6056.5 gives -0.060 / 17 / 15.6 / 16.3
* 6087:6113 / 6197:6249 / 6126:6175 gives 0.037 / 17.8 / 16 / 17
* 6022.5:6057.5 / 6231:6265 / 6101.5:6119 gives -0.033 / 17.6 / 14.8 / 16.6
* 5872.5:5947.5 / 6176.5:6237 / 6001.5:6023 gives 0.015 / 16.8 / 16.1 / 16.5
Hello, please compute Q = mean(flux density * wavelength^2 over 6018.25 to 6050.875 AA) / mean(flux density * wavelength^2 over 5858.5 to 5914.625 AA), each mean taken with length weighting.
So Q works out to 1.13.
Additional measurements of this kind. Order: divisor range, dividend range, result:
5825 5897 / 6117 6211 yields 1.08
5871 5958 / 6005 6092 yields 1.08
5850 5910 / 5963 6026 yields 1.12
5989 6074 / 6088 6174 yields 0.99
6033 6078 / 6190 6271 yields 0.93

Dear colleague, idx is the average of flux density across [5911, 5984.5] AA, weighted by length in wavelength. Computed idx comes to 17.7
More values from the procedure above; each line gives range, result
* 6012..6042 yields 17.4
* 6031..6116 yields 17.6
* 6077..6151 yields 17.3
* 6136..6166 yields 16.2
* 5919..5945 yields 17.9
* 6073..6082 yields 17.1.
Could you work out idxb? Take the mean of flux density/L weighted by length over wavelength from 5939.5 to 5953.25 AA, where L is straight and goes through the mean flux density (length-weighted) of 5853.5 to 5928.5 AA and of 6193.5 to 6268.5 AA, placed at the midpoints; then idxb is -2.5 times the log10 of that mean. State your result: -0.05 mag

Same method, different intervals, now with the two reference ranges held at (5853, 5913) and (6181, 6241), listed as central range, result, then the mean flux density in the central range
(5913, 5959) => -0.11 mag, 17.7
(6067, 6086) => -0.14 mag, 18.2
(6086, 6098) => -0.10 mag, 17.5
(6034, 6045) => -0.10 mag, 17.5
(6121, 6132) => -0.09 mag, 17.4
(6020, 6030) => -0.14 mag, 18.2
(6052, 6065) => -0.13 mag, 18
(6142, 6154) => -0.07 mag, 17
